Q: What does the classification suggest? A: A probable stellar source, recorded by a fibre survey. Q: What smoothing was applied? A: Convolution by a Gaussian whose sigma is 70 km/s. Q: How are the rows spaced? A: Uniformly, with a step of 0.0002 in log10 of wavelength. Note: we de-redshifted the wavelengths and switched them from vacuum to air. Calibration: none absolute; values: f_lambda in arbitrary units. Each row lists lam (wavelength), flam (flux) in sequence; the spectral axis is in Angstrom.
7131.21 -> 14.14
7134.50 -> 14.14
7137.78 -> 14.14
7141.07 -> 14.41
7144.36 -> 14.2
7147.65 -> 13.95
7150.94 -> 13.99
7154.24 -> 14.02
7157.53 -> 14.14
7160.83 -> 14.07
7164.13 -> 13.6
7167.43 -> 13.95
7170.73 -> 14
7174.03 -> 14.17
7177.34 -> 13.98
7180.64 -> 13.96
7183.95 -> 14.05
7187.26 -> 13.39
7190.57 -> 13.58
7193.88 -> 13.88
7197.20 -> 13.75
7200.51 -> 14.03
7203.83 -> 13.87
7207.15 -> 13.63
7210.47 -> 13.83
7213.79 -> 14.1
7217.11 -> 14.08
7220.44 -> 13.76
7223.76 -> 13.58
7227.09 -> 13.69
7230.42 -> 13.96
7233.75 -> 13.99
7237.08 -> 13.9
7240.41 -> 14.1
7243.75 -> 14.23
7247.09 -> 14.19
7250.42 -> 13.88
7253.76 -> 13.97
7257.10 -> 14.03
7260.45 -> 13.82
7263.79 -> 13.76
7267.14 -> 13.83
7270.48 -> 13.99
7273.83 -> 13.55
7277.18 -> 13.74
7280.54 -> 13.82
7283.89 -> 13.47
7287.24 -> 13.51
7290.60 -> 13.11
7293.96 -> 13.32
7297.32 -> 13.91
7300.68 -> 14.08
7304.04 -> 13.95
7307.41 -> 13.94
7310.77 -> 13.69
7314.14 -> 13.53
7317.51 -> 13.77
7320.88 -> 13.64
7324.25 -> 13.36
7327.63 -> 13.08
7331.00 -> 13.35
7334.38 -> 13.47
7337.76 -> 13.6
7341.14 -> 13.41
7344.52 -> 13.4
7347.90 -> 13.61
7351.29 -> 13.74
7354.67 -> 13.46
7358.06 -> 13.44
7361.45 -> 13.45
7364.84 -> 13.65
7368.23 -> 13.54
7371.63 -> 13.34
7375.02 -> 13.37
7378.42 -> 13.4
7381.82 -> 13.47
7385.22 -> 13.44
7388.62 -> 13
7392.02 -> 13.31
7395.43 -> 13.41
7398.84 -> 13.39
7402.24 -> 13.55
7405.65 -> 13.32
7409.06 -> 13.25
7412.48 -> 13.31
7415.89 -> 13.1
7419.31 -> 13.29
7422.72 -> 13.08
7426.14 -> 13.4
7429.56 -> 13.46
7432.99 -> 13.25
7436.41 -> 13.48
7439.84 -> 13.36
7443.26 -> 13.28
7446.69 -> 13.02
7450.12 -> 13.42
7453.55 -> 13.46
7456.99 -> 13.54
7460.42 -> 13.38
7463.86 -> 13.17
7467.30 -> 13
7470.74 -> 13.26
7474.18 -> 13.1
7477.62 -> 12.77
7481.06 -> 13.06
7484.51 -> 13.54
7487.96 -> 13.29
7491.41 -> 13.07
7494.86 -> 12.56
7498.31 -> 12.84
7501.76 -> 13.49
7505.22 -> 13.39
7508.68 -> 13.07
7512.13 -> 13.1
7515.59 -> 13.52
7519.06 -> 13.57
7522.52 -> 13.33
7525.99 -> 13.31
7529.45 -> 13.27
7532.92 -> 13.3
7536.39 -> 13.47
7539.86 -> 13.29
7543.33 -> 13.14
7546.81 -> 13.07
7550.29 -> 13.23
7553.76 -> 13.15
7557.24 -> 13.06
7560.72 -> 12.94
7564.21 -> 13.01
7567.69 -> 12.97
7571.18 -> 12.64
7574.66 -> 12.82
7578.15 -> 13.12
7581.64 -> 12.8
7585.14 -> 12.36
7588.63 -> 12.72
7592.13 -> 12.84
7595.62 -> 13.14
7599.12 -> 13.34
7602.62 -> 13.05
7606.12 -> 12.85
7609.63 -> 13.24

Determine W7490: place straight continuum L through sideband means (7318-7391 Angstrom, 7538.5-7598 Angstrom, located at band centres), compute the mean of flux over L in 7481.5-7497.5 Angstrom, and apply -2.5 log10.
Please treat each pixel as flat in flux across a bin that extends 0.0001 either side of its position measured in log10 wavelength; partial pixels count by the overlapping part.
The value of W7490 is 0.004 mag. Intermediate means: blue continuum 13.4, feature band 13.1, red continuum 13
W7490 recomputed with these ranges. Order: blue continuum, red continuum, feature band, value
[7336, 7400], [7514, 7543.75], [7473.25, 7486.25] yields 0.022 mag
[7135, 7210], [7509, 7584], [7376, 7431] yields 0.010 mag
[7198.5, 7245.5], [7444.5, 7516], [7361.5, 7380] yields 0.003 mag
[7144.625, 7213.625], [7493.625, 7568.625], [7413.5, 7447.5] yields 0.009 mag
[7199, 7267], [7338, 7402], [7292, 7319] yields -0.008 mag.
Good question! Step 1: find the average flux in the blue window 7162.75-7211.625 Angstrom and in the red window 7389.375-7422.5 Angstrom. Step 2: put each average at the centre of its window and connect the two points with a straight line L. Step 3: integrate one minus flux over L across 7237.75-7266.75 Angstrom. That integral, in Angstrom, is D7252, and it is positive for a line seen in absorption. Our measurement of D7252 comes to -0.6 Angstrom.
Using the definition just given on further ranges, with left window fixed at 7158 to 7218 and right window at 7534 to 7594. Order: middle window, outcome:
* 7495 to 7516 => -0.1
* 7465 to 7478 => 0.1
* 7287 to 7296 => 0.2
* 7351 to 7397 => 0.1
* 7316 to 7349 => 0.2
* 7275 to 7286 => 0.0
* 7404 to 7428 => 0.2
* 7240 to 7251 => -0.3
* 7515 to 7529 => -0.4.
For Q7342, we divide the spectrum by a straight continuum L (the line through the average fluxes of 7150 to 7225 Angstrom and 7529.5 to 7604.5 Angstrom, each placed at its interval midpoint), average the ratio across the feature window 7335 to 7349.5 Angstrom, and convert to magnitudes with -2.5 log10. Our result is 0.003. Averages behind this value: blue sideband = 13.9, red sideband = 13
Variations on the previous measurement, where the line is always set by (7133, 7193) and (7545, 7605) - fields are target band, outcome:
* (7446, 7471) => -0.004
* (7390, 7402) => 0.001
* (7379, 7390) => 0.009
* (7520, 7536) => -0.021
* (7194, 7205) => 0.001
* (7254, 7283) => -0.007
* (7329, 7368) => 0.001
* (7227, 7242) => -0.012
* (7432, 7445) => -0.005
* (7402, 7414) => 0.004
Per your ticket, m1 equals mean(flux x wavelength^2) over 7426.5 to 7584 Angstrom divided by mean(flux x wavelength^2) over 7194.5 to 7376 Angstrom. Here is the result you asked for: 1.02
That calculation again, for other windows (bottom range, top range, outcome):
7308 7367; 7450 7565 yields 1.02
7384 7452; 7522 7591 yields 1.02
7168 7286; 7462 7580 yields 1.03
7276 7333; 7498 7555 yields 1.04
